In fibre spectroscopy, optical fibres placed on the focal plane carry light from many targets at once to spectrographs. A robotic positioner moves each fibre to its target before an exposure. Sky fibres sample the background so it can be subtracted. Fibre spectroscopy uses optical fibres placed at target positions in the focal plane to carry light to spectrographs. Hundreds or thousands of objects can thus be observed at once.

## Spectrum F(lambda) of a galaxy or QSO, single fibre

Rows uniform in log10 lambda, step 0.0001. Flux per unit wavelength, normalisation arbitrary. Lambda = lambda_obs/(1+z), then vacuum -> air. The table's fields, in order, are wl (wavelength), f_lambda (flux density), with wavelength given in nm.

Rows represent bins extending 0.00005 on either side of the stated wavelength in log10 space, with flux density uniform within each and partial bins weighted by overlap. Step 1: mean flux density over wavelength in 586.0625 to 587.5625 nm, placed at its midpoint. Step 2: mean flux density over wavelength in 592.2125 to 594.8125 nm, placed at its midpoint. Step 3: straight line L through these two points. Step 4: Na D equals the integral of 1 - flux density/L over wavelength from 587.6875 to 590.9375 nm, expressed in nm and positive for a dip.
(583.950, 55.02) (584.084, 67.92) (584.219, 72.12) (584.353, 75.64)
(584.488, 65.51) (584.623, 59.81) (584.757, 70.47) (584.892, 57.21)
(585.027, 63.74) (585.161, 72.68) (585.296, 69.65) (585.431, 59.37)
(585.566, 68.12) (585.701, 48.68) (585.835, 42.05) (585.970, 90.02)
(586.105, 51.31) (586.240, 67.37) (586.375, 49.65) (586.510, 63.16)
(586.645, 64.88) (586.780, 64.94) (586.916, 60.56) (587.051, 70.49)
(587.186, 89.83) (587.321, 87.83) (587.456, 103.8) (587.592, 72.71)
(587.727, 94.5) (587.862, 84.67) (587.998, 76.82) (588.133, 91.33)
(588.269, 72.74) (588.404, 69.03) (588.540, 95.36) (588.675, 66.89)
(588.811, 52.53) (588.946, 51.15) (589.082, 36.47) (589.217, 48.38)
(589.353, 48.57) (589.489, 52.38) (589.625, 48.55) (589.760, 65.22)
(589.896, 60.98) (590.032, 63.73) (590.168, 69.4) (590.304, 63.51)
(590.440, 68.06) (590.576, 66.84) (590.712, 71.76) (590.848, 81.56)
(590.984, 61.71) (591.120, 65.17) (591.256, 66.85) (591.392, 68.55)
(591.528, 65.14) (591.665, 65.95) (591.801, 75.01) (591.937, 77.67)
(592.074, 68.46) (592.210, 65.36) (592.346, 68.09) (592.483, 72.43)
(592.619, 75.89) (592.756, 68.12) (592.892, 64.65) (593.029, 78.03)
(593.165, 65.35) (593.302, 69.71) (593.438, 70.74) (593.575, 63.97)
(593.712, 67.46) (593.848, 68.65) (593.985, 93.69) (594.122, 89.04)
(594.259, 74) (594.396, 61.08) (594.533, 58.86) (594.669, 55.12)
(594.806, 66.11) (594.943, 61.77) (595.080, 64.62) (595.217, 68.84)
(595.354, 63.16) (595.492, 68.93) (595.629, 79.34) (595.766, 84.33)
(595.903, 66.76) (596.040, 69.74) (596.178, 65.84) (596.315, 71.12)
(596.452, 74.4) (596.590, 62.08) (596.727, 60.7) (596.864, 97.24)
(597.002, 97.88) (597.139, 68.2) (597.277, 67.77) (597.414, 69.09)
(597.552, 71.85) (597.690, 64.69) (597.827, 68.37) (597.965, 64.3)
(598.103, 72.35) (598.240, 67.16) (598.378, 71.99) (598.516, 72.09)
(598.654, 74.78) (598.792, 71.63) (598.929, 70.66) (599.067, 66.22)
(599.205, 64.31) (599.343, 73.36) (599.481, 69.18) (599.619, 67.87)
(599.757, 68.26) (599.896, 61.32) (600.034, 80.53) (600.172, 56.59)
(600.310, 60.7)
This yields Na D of 0.19 nm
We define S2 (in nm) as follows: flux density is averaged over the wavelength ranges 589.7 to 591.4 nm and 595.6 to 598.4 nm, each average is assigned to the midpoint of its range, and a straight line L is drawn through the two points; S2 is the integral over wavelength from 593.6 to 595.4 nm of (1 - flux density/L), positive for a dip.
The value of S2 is 0.04 nm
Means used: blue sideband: 67.1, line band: 68.6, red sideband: 72.1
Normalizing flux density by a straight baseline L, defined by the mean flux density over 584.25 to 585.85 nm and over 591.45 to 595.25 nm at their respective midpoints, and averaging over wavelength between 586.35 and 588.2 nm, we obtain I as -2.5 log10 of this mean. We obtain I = -0.19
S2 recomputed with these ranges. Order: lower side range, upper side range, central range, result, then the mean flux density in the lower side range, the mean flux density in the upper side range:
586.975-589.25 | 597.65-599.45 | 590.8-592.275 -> 0.08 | 74.7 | 69.5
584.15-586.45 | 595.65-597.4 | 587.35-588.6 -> -0.35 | 63.7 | 73.9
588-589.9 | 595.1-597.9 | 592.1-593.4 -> -0.05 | 62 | 71.9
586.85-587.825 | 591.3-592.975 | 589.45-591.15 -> 0.23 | 83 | 69.6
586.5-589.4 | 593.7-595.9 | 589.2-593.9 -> 0.29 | 71.5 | 70.3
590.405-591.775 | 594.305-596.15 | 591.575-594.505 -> -0.16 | 68.4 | 66.9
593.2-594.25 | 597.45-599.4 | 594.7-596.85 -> 0.10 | 74.4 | 69.5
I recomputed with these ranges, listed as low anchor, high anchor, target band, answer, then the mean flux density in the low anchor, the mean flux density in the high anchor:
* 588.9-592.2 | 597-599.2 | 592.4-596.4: -0.051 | 63.1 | 70.2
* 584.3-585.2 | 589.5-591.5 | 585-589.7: -0.022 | 66.1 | 65.5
